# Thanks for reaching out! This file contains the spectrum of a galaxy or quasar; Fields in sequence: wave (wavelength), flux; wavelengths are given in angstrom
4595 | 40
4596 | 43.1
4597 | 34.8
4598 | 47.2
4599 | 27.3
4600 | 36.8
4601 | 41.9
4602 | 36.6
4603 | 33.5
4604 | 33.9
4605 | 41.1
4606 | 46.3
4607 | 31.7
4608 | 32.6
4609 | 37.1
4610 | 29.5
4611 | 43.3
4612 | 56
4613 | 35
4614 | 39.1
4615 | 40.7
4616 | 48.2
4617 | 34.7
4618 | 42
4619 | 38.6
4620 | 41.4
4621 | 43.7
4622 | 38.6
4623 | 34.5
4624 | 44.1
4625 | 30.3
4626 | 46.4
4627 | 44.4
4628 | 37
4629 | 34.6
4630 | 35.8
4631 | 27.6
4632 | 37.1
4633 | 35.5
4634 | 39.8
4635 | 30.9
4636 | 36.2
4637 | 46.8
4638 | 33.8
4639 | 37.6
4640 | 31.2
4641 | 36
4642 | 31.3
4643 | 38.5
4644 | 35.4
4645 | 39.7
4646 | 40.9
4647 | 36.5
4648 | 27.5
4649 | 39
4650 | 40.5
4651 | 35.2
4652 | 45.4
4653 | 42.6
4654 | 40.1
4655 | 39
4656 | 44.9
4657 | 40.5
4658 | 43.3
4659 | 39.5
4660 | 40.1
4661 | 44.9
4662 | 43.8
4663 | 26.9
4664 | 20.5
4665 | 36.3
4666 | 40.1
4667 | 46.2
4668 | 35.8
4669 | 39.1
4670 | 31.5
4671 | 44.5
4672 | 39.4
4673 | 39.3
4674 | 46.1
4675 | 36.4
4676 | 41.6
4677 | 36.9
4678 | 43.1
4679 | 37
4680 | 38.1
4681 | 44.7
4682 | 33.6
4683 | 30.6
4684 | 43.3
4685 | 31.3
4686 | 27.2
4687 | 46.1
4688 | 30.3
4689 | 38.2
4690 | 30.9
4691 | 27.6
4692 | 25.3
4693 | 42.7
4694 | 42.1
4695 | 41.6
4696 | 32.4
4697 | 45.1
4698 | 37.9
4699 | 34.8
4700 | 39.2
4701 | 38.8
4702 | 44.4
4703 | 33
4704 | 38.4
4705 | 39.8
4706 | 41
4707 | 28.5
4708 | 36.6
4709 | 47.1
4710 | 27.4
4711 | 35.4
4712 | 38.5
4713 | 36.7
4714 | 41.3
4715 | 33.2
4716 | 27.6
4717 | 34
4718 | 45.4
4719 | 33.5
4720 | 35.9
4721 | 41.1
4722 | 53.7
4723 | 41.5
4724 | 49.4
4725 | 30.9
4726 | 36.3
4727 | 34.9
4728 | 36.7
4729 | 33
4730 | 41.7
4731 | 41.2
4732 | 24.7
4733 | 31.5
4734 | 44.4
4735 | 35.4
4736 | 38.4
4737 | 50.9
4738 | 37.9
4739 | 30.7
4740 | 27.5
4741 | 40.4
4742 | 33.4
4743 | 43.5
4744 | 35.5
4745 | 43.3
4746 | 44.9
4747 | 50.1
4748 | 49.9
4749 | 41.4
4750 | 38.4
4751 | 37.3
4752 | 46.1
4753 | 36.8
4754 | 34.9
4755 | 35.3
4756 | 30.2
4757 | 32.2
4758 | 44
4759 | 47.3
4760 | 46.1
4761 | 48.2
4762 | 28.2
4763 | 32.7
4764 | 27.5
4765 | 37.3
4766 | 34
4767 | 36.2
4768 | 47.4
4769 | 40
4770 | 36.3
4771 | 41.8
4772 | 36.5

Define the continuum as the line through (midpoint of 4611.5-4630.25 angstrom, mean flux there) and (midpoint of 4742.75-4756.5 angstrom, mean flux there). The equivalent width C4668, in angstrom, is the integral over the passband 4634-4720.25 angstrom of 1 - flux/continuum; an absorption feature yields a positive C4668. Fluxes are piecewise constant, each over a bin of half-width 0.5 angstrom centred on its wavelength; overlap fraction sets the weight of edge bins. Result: 6.2 angstrom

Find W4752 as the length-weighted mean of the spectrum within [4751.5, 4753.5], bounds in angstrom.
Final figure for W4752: 41.5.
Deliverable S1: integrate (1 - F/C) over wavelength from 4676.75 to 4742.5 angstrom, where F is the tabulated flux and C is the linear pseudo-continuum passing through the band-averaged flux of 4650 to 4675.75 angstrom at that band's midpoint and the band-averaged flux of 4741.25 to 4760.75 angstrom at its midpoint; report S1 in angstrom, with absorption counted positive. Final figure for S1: 4.7 angstrom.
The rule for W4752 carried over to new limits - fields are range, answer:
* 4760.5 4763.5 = 36.4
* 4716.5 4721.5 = 38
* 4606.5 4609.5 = 33.8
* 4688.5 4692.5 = 30.5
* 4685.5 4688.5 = 34.5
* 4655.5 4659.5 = 42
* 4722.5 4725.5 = 40.6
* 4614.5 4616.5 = 44.5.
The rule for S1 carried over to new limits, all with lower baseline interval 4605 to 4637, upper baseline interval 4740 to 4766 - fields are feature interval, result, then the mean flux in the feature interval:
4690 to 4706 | 0.6 angstrom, 37.4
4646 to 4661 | -0.4 angstrom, 39.8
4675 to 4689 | 0.6 angstrom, 37.2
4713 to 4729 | 0.3 angstrom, 38.1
